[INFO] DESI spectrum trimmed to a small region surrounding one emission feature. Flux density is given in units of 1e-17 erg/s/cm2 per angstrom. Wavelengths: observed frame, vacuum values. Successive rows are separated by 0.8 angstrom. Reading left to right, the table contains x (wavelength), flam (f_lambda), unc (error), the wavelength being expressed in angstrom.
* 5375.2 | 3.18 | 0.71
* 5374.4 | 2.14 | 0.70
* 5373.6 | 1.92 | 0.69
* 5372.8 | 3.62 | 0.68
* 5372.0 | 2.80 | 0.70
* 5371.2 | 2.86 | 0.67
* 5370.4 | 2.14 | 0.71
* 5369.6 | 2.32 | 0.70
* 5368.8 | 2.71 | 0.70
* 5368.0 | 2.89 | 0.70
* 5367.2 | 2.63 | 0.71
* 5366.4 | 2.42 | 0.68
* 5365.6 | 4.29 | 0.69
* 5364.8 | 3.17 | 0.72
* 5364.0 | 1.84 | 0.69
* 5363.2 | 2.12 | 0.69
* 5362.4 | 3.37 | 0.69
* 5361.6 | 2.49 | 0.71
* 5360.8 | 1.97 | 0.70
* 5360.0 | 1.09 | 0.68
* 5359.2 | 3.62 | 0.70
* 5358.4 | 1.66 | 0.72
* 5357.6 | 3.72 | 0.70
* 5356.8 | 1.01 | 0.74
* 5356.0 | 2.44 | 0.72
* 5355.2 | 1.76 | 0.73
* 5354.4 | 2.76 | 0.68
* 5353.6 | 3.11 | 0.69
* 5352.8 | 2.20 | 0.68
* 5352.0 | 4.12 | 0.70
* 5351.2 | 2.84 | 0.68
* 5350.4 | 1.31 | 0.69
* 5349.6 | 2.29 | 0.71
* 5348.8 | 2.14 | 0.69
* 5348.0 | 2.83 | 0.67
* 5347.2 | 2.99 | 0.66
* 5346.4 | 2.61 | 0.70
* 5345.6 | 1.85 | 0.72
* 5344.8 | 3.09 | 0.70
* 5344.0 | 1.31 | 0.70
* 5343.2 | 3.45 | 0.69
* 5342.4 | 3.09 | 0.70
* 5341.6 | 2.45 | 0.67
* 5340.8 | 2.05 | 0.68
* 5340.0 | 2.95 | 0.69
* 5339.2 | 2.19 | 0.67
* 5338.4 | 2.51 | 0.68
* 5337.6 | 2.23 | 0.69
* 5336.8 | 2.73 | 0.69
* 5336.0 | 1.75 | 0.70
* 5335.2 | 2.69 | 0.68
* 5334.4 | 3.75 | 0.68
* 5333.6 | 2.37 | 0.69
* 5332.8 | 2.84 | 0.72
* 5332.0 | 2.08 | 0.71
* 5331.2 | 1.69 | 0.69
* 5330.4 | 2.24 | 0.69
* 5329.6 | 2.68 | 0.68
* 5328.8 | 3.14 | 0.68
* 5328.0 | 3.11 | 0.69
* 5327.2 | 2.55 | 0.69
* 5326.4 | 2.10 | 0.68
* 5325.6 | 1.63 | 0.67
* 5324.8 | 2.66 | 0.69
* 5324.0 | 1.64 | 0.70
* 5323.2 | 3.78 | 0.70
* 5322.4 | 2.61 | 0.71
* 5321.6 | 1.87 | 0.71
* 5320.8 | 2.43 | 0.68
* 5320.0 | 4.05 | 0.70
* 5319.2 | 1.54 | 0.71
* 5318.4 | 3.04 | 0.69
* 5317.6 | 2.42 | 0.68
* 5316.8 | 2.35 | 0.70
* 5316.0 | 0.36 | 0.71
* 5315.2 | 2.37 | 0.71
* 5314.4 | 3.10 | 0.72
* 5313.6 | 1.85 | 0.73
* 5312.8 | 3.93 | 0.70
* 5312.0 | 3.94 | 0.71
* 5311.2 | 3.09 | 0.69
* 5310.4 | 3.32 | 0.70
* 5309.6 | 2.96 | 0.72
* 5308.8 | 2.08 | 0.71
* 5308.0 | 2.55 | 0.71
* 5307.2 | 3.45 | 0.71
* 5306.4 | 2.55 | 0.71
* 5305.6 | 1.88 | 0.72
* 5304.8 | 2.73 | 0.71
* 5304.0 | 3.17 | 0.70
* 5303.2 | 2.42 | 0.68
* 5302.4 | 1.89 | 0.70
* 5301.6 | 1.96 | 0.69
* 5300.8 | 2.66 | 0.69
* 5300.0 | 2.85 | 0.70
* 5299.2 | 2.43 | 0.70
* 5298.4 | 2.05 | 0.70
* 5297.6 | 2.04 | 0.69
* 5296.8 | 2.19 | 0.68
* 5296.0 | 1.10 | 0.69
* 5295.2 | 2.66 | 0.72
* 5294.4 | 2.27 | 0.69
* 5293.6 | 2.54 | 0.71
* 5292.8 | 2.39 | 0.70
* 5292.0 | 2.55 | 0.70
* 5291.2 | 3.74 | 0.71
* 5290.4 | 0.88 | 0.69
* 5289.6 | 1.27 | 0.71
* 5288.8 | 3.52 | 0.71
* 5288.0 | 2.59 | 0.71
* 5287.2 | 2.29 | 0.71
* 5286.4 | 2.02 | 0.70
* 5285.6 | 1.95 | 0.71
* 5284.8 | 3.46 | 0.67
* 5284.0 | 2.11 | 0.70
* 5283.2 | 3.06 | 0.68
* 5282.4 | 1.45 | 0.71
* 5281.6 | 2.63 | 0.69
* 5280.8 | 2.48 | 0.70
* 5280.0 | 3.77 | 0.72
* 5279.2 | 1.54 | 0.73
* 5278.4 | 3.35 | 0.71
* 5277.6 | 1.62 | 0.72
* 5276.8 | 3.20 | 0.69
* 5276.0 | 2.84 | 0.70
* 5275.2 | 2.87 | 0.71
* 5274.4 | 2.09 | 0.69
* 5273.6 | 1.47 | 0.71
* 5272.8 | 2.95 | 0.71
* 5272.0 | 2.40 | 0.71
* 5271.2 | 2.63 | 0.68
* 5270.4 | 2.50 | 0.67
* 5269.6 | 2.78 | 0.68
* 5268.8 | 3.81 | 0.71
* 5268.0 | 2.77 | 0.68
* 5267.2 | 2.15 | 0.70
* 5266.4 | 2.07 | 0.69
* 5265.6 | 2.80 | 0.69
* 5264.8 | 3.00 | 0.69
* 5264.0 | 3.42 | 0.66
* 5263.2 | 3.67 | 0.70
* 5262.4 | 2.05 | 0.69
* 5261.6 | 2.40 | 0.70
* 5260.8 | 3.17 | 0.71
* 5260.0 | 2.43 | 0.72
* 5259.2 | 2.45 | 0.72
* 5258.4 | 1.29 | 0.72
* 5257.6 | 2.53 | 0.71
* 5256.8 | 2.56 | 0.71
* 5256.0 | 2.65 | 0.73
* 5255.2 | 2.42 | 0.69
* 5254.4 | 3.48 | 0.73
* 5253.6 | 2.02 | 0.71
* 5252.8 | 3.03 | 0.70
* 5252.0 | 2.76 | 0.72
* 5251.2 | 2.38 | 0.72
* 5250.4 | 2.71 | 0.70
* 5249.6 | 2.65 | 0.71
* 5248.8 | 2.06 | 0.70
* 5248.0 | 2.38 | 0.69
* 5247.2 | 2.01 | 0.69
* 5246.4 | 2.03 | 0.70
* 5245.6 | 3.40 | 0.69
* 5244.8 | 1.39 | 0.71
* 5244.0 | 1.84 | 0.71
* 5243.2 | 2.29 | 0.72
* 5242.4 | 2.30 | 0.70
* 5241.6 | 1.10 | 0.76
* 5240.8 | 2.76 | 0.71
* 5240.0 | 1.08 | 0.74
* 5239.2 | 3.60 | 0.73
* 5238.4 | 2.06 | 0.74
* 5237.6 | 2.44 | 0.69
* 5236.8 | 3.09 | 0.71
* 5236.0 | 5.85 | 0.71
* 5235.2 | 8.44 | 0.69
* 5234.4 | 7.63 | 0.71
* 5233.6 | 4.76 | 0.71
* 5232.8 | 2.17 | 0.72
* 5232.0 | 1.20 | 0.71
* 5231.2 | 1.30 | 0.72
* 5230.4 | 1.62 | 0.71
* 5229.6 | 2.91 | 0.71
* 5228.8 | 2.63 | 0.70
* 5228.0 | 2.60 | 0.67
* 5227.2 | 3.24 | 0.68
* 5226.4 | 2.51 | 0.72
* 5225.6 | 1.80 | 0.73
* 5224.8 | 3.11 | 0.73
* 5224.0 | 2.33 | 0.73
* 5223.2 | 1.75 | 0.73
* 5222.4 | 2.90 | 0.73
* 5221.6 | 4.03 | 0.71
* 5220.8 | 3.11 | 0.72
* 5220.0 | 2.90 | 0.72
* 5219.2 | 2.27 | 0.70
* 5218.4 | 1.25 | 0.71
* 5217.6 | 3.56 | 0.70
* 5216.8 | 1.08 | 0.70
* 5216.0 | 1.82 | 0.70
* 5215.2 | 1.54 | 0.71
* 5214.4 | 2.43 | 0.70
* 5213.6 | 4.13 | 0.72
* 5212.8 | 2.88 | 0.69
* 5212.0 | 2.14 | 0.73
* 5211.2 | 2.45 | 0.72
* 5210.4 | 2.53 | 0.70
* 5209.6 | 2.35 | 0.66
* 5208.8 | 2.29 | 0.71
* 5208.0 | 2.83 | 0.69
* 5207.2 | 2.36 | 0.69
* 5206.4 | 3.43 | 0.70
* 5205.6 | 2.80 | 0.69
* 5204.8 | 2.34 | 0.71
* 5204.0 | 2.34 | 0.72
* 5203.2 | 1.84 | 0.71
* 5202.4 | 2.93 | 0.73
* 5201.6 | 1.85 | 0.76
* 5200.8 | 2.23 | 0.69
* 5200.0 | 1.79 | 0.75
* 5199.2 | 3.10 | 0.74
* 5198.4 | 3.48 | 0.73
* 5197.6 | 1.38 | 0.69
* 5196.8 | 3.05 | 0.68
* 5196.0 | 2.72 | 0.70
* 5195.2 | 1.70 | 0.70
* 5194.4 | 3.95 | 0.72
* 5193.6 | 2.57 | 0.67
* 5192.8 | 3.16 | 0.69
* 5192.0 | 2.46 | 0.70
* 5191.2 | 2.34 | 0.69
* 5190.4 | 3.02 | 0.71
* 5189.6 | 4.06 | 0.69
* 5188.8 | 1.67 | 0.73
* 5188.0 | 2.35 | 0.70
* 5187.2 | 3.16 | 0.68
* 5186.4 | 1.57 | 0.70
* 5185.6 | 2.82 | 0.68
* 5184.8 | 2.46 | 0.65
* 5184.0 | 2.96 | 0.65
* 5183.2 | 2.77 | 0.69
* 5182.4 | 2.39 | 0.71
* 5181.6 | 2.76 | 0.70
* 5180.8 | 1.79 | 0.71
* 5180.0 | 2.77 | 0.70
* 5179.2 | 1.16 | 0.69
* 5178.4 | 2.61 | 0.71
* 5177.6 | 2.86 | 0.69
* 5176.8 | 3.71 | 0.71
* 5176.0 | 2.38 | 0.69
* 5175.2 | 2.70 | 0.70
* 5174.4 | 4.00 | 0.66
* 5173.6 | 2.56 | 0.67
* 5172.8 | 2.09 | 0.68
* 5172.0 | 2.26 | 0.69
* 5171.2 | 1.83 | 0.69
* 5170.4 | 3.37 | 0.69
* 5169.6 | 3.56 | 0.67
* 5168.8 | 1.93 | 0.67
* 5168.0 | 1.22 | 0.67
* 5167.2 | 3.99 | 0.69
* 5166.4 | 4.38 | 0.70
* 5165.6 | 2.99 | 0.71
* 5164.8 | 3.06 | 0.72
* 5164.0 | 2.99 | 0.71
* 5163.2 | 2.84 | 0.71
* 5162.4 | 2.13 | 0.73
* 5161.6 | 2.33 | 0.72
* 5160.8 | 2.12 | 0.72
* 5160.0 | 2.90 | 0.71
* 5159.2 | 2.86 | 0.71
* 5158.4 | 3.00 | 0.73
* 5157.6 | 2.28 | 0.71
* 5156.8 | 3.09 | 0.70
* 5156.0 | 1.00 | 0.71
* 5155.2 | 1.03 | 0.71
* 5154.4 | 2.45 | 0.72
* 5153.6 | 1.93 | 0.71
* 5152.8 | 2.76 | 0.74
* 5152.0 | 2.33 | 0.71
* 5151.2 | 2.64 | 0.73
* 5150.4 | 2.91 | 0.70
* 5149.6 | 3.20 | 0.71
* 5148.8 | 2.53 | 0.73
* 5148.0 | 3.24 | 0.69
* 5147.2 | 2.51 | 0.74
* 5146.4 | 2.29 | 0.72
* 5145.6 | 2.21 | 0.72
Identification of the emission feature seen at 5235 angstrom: Hgamma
